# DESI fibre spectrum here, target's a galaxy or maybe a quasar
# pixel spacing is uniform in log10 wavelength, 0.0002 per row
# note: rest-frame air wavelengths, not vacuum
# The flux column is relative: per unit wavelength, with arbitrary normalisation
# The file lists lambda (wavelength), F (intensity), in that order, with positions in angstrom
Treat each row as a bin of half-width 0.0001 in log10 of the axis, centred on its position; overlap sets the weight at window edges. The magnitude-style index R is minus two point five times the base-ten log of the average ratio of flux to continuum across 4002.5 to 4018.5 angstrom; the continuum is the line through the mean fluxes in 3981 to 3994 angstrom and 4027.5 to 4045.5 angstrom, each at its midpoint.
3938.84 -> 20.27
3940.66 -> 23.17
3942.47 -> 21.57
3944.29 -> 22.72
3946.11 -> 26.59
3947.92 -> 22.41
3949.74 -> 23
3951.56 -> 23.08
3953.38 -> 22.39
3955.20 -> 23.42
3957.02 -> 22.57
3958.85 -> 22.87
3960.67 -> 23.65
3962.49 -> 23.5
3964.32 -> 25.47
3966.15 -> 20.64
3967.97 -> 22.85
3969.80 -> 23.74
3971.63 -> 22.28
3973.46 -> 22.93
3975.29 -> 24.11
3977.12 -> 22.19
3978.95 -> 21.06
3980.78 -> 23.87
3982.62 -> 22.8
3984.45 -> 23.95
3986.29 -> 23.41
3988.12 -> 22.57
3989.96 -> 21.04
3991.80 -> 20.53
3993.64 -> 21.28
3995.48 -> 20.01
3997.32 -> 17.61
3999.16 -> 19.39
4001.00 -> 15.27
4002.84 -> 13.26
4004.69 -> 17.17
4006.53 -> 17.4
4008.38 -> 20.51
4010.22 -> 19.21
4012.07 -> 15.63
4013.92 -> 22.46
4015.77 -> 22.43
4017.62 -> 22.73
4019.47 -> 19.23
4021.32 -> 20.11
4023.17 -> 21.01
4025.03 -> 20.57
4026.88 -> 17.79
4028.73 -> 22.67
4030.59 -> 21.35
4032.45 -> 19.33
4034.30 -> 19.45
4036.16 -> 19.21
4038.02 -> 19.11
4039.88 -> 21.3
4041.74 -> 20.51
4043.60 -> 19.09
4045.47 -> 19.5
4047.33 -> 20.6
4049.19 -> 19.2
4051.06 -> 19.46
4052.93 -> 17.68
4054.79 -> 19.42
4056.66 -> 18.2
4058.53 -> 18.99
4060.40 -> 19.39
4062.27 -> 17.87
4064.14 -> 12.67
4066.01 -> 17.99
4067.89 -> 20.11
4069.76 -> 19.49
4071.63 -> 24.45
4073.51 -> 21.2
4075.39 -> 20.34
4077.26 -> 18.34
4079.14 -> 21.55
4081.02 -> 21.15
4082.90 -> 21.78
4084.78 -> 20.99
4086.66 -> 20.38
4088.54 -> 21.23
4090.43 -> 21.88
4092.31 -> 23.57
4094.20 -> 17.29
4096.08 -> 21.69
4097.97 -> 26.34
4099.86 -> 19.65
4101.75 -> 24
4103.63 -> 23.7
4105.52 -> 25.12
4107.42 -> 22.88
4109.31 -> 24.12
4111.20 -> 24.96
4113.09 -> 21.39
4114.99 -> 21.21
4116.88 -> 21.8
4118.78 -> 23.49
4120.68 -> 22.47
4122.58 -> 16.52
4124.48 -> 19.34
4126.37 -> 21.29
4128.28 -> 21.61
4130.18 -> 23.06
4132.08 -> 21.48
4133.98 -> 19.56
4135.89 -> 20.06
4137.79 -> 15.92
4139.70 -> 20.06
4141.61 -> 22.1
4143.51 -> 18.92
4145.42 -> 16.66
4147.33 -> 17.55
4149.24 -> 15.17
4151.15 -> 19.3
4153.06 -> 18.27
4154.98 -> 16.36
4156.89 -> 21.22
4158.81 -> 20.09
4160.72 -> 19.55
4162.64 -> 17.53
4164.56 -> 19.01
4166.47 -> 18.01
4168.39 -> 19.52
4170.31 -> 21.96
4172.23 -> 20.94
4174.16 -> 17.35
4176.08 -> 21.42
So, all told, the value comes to 0.11 mag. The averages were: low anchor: 22.3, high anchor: 20.1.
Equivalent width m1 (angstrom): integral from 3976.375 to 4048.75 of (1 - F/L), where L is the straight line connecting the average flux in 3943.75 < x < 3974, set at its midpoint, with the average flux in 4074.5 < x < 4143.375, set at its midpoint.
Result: 7.7 angstrom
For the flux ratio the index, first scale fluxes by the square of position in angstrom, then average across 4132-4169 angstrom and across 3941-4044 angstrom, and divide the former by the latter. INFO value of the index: 0.96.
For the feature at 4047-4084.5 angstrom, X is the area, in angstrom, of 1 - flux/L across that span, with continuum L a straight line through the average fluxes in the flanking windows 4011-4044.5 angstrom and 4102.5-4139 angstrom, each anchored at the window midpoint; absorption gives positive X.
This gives 2.30 angstrom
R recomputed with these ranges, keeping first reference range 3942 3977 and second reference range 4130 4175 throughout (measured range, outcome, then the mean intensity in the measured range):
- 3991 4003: 0.207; 18.5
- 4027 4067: 0.116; 19.2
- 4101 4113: -0.194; 24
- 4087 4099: -0.080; 21.9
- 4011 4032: 0.069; 20.5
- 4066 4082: 0.004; 20.7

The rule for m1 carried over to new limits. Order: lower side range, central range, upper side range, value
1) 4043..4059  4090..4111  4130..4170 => -4.2 angstrom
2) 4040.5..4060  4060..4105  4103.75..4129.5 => -0.2 angstrom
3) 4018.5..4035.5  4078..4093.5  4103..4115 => 0.7 angstrom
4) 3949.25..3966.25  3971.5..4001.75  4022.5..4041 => 0.8 angstrom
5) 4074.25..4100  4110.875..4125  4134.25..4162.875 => -1.0 angstrom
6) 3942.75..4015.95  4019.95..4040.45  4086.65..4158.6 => 1.1 angstrom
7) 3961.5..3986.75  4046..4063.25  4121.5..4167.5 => 1.8 angstrom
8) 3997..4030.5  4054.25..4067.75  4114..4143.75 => 1.3 angstrom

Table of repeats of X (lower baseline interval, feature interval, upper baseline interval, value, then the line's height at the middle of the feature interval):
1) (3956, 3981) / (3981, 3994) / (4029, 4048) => -0.1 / 22.2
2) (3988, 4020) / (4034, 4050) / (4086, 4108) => 0.5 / 20.5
